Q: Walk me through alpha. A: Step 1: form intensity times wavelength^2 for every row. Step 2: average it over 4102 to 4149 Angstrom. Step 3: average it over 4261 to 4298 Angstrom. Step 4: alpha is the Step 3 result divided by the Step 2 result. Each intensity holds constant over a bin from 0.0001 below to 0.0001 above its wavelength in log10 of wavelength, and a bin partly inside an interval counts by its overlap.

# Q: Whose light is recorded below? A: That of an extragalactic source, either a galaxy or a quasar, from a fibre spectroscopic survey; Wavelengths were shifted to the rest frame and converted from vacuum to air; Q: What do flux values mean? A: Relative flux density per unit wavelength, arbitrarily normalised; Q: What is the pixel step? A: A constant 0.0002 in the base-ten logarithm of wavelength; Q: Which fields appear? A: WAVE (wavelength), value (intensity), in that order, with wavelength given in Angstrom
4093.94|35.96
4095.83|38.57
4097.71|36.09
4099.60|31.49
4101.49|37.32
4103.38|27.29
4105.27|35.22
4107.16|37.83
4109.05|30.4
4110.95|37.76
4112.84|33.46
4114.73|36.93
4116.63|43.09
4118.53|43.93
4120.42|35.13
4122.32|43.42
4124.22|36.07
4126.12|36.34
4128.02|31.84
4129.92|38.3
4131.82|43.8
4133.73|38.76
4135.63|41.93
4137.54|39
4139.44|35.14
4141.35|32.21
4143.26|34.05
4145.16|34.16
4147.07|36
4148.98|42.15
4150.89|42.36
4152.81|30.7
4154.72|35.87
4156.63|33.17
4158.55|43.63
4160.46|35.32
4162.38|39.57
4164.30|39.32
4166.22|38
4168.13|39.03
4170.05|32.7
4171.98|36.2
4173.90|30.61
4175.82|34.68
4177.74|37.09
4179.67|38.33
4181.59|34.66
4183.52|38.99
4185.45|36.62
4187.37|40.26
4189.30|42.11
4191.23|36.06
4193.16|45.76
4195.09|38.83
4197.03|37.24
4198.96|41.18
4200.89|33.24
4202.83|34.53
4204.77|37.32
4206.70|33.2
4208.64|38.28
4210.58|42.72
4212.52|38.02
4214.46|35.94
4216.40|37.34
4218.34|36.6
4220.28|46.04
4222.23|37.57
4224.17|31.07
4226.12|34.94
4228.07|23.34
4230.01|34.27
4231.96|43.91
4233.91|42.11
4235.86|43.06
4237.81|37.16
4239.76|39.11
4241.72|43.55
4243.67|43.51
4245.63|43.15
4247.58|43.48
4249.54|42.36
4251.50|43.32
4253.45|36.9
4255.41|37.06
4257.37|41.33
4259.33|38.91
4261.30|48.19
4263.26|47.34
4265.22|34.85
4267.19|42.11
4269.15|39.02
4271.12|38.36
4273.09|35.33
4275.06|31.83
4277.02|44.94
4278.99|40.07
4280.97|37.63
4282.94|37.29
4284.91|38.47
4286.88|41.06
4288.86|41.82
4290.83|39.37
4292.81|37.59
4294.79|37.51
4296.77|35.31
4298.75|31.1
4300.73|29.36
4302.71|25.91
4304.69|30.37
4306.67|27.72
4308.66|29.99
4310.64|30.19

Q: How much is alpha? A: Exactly 1.14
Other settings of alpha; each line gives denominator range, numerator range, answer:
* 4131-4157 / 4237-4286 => 1.15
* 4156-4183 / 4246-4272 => 1.17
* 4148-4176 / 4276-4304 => 1.06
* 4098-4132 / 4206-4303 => 1.13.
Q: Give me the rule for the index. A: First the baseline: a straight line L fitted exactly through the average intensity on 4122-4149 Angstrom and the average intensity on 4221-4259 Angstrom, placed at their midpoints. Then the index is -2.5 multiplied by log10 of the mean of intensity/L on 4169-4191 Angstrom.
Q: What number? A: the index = 0.043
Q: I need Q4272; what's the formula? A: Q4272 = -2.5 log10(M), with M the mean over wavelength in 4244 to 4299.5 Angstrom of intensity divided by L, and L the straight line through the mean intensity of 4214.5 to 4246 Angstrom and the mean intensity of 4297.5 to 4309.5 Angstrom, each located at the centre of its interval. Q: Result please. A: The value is -0.19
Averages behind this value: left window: 38.4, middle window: 39.6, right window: 29.2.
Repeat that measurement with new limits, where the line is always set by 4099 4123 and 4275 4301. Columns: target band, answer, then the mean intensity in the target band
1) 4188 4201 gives -0.073 mag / 39.6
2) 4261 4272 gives -0.101 mag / 41.3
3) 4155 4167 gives -0.036 mag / 38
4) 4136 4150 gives 0.008 mag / 36.4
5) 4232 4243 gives -0.108 mag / 41.3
